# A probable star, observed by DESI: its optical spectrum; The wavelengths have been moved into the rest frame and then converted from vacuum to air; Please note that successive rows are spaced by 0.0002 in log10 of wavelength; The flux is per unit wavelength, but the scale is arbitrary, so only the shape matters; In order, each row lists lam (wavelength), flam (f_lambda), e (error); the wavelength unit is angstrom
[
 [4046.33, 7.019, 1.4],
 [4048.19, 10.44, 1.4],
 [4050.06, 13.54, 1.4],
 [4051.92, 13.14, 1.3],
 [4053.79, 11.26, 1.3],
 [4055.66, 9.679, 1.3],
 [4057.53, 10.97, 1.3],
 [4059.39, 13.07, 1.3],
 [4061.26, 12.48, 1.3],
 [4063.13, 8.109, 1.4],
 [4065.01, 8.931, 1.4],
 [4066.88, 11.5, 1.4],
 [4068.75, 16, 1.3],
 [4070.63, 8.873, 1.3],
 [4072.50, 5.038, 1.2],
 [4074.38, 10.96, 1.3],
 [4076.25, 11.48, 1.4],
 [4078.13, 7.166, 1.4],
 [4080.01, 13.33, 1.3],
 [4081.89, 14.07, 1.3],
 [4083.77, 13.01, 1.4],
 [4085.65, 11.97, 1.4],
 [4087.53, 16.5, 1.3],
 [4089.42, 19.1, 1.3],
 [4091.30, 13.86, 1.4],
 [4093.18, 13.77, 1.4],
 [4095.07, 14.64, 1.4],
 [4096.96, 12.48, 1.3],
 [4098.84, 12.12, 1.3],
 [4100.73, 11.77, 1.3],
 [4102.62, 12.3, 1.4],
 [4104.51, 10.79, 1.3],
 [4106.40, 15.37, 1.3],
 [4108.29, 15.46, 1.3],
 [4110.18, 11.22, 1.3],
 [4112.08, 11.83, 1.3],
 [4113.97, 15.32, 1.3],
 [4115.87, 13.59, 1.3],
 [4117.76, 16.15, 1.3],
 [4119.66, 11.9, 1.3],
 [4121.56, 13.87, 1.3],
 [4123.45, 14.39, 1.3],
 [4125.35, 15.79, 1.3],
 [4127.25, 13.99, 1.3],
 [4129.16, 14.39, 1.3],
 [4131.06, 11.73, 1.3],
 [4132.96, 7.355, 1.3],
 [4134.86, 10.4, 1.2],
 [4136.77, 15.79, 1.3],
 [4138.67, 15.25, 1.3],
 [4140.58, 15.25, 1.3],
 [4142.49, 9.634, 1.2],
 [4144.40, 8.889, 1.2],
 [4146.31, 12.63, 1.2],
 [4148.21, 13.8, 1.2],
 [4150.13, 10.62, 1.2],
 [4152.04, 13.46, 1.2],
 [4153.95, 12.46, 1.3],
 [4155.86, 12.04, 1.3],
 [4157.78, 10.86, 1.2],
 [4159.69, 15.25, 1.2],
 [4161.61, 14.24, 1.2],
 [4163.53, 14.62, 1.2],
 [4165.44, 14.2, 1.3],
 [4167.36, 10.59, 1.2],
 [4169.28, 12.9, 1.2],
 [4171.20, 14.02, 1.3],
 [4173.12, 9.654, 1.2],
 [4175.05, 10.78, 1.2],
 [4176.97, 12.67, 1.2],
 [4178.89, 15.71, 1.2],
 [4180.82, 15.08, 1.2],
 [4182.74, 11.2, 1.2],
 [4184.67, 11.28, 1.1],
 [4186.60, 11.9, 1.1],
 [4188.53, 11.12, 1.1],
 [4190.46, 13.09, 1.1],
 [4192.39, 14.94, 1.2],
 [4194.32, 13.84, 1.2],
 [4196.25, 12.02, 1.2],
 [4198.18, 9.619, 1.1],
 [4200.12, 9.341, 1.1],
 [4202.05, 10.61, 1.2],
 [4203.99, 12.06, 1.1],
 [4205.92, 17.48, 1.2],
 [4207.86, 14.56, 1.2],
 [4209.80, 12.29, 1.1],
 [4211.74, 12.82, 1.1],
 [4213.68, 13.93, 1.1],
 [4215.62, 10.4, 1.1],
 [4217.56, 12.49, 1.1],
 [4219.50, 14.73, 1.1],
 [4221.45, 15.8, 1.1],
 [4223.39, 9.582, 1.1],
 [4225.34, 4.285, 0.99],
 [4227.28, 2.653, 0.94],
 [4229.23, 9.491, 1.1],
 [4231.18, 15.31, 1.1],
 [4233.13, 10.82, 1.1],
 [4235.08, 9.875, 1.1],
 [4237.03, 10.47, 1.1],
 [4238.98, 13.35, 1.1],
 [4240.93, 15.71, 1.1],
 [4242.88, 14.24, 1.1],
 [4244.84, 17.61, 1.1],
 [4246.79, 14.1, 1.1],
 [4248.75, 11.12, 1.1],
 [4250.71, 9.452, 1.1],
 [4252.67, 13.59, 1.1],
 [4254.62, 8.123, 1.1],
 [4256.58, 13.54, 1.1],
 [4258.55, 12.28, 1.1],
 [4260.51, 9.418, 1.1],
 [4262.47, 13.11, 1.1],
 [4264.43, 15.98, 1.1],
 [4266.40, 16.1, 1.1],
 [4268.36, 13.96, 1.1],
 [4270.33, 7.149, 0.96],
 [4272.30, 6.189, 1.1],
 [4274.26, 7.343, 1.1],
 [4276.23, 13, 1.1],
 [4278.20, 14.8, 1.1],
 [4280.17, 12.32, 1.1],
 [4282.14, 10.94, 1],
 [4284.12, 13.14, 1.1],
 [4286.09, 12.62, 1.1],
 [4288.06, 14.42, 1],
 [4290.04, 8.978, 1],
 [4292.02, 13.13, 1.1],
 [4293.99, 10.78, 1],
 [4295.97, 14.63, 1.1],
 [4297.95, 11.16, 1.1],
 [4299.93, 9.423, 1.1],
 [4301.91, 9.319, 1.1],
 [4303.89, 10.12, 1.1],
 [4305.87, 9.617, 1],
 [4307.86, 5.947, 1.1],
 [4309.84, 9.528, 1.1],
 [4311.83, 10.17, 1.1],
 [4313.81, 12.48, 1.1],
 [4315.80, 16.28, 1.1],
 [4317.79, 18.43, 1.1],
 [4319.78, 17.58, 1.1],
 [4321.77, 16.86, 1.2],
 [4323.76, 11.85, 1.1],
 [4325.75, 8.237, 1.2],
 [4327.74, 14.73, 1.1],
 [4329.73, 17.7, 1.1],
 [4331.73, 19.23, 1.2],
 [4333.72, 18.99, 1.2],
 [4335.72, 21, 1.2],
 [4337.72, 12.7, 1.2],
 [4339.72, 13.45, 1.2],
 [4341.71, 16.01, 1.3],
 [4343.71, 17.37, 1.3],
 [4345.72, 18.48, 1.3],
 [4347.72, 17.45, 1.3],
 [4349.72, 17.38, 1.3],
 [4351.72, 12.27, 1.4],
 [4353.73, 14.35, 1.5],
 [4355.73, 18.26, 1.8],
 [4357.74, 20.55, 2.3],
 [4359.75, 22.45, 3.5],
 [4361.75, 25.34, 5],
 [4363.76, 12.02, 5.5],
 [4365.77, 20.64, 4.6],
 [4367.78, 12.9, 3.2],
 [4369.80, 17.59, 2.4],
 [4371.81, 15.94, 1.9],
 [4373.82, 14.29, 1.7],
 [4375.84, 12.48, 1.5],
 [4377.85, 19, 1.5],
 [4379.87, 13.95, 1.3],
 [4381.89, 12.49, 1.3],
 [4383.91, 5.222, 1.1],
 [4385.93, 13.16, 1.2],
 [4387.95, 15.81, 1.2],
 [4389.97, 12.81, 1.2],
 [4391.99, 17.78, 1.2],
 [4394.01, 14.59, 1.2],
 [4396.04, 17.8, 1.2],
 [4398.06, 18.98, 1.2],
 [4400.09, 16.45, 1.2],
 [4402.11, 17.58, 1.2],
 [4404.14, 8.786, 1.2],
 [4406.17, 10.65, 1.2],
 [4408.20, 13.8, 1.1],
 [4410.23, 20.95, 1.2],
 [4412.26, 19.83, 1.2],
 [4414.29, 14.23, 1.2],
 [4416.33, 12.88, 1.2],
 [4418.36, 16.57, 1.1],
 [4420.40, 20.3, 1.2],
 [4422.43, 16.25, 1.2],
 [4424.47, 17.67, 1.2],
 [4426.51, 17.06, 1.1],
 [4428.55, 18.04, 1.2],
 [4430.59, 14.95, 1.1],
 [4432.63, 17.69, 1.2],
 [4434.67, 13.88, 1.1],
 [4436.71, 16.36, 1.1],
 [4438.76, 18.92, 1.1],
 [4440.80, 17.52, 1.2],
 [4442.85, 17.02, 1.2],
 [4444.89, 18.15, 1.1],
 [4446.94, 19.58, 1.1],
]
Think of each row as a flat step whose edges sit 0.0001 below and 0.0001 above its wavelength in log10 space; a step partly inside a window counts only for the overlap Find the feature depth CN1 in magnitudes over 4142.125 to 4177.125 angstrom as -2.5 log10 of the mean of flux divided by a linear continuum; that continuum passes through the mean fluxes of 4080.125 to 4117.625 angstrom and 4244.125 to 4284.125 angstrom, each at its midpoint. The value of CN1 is 0.064 mag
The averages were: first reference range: 13.7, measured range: 12.3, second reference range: 12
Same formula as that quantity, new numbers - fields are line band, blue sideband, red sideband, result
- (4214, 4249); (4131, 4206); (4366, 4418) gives 0.11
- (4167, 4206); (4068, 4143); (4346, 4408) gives 0.12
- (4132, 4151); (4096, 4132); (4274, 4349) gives 0.12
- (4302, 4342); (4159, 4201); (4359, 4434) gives 0.07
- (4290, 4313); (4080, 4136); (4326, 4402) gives 0.44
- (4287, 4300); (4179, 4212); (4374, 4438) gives 0.16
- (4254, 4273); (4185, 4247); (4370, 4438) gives 0.11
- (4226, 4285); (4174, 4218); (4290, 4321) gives 0.03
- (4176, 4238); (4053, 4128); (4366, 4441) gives 0.15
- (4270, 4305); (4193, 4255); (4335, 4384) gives 0.25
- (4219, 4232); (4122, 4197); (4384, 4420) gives 0.32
